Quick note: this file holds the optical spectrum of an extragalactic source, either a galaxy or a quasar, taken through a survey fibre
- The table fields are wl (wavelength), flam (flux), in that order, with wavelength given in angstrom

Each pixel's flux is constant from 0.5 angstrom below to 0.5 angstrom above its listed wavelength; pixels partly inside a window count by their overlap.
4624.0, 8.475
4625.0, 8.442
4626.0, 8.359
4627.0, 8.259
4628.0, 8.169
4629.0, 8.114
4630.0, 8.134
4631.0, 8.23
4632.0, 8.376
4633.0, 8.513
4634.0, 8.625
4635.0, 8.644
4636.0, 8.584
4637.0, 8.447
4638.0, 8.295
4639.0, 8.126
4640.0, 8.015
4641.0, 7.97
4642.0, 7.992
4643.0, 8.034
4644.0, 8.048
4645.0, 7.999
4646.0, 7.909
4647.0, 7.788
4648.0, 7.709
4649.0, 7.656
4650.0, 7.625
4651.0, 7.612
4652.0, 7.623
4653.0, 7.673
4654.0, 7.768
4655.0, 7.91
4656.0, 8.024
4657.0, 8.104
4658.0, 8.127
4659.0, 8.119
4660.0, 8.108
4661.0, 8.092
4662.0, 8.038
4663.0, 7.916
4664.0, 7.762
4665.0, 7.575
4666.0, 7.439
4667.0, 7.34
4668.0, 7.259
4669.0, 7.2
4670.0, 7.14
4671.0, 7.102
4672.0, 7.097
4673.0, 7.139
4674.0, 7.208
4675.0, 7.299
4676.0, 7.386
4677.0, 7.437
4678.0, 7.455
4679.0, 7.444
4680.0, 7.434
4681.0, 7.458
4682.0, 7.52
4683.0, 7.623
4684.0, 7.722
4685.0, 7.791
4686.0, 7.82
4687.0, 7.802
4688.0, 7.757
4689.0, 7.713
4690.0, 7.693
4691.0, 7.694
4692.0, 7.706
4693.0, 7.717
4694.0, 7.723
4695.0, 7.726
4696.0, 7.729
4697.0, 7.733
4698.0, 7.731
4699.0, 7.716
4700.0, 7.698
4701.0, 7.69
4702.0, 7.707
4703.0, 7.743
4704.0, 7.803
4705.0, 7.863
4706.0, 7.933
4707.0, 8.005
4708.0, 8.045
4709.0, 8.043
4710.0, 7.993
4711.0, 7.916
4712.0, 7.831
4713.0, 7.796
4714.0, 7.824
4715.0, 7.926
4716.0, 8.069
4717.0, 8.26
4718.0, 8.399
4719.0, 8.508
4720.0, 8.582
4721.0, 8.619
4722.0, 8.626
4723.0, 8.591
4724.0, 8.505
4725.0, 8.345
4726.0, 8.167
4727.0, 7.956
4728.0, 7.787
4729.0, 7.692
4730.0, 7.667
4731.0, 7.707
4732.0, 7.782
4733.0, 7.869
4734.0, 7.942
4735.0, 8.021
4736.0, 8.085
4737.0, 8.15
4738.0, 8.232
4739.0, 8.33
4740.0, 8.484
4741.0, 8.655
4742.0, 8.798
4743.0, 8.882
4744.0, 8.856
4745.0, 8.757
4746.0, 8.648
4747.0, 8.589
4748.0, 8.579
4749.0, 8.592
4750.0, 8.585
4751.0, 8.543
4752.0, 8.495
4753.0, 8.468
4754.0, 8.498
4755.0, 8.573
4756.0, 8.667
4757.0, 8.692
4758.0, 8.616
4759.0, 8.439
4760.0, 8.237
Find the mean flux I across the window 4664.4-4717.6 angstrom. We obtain 7.65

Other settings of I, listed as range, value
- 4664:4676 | 7.28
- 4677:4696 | 7.65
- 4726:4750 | 8.27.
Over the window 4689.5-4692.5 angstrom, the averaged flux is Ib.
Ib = 7.7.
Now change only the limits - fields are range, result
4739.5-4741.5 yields 8.57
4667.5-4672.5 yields 7.16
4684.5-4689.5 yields 7.78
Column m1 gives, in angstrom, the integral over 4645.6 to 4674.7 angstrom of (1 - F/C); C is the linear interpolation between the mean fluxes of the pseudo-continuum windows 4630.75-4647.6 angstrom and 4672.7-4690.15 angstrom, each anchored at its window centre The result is 0.8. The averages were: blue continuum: 8.21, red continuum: 7.54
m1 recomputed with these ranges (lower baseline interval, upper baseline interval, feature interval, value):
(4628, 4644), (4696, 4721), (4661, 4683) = 1.8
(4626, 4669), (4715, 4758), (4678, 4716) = 2.0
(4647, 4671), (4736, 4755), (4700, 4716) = 0.6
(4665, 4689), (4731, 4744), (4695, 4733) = -0.2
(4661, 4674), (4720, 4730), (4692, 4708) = 0.2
